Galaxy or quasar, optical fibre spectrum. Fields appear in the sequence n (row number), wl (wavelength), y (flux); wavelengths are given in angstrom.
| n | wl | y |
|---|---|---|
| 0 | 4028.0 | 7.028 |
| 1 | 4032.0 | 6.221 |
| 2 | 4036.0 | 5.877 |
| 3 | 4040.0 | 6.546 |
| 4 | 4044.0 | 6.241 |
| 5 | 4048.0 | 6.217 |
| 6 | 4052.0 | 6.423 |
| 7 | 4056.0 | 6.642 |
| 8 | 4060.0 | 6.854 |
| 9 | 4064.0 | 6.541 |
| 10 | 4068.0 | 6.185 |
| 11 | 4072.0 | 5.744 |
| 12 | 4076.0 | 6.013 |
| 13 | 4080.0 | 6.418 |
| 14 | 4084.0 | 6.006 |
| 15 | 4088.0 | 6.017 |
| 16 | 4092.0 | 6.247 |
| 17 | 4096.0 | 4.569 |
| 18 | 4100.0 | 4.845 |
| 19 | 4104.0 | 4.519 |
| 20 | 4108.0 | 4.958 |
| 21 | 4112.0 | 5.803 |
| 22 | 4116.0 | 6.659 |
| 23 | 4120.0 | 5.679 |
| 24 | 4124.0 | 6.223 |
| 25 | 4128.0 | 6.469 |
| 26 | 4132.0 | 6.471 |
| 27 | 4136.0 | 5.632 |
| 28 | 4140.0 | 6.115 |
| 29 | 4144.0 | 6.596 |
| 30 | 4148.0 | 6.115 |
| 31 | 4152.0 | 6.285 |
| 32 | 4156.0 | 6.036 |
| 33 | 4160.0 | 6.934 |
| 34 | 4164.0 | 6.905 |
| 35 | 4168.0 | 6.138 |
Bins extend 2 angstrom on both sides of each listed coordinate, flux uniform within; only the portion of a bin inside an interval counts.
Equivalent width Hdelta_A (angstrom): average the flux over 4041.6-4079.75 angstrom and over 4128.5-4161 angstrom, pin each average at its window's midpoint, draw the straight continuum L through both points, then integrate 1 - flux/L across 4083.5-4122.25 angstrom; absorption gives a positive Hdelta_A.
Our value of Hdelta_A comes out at 4.8 angstrom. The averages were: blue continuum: 6.32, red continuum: 6.26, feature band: 5.52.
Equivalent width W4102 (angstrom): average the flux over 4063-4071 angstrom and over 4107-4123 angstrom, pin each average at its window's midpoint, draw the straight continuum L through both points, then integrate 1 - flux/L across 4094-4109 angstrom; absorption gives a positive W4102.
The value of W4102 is 3.2 angstrom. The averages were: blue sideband 6.26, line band 4.71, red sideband 5.85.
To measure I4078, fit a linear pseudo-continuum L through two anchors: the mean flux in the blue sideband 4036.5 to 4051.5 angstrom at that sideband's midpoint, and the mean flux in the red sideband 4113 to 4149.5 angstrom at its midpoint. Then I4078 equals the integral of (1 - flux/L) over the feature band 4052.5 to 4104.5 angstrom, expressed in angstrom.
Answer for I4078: 2.6 angstrom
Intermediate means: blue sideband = 6.3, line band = 5.95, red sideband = 6.21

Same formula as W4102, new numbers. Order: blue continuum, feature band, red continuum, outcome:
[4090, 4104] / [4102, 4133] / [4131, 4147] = -1.0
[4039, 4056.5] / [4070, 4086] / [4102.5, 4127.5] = 0.1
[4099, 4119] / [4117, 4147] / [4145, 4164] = -1.4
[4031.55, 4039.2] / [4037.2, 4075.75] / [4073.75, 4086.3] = -1.5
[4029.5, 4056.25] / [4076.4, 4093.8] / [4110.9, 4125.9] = 0.1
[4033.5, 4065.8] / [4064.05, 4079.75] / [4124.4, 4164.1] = 0.7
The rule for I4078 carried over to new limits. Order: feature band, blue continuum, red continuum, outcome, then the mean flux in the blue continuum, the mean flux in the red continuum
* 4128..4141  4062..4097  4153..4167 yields 0.53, 6.01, 6.57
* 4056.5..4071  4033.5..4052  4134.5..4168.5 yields -0.53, 6.24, 6.32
